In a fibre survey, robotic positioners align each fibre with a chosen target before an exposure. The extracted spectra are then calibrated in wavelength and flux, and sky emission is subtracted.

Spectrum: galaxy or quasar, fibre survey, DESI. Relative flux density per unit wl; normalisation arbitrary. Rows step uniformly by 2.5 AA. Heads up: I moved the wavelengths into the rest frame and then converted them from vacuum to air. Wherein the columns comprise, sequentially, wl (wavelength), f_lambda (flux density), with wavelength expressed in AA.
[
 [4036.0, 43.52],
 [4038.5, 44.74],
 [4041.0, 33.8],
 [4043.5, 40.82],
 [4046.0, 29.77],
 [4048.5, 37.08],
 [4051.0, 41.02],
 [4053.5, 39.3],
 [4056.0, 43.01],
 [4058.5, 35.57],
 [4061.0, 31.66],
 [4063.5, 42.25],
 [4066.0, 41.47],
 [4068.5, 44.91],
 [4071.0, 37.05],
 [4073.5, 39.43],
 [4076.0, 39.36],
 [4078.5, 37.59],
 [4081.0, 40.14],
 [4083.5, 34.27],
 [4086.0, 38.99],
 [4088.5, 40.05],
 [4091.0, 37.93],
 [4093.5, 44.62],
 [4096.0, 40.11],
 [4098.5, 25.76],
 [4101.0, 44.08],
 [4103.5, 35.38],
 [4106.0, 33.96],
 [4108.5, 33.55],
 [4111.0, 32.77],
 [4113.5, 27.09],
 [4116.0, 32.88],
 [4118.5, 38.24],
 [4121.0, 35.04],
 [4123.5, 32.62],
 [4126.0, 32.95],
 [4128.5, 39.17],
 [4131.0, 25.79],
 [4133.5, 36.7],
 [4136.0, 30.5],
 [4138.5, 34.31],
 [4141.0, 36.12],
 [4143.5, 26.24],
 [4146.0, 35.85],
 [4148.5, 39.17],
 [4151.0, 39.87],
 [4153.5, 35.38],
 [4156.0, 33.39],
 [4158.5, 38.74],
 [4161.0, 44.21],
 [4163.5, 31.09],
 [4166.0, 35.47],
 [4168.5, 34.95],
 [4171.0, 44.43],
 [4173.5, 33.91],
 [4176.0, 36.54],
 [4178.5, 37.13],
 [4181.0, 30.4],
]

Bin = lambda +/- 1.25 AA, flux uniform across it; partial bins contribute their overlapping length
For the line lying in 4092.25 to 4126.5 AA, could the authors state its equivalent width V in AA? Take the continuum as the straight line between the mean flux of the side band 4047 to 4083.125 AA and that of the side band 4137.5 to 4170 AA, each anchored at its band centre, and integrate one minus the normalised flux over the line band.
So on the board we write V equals 2.29 AA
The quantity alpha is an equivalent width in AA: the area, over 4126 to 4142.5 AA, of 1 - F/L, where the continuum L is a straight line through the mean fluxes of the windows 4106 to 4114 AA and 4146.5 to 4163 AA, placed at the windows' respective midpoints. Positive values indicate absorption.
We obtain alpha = 0.8 AA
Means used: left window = 32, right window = 38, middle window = 33.6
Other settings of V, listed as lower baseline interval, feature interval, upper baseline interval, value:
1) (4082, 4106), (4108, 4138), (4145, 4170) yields 3.4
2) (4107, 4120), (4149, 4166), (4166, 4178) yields -0.4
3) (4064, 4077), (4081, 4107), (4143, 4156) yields 1.0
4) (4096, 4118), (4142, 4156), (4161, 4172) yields 0.4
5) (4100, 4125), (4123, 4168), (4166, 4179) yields 1.4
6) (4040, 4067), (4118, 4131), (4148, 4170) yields 0.9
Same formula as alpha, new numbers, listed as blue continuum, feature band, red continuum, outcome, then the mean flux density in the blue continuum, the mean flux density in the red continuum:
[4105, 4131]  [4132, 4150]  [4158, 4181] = 0.5 AA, 33.4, 37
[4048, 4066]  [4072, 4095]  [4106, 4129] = -1.6 AA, 38.8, 33.6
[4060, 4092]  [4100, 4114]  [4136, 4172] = 1.2 AA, 38.9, 36.1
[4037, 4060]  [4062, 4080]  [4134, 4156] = -1.3 AA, 38.3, 34.7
